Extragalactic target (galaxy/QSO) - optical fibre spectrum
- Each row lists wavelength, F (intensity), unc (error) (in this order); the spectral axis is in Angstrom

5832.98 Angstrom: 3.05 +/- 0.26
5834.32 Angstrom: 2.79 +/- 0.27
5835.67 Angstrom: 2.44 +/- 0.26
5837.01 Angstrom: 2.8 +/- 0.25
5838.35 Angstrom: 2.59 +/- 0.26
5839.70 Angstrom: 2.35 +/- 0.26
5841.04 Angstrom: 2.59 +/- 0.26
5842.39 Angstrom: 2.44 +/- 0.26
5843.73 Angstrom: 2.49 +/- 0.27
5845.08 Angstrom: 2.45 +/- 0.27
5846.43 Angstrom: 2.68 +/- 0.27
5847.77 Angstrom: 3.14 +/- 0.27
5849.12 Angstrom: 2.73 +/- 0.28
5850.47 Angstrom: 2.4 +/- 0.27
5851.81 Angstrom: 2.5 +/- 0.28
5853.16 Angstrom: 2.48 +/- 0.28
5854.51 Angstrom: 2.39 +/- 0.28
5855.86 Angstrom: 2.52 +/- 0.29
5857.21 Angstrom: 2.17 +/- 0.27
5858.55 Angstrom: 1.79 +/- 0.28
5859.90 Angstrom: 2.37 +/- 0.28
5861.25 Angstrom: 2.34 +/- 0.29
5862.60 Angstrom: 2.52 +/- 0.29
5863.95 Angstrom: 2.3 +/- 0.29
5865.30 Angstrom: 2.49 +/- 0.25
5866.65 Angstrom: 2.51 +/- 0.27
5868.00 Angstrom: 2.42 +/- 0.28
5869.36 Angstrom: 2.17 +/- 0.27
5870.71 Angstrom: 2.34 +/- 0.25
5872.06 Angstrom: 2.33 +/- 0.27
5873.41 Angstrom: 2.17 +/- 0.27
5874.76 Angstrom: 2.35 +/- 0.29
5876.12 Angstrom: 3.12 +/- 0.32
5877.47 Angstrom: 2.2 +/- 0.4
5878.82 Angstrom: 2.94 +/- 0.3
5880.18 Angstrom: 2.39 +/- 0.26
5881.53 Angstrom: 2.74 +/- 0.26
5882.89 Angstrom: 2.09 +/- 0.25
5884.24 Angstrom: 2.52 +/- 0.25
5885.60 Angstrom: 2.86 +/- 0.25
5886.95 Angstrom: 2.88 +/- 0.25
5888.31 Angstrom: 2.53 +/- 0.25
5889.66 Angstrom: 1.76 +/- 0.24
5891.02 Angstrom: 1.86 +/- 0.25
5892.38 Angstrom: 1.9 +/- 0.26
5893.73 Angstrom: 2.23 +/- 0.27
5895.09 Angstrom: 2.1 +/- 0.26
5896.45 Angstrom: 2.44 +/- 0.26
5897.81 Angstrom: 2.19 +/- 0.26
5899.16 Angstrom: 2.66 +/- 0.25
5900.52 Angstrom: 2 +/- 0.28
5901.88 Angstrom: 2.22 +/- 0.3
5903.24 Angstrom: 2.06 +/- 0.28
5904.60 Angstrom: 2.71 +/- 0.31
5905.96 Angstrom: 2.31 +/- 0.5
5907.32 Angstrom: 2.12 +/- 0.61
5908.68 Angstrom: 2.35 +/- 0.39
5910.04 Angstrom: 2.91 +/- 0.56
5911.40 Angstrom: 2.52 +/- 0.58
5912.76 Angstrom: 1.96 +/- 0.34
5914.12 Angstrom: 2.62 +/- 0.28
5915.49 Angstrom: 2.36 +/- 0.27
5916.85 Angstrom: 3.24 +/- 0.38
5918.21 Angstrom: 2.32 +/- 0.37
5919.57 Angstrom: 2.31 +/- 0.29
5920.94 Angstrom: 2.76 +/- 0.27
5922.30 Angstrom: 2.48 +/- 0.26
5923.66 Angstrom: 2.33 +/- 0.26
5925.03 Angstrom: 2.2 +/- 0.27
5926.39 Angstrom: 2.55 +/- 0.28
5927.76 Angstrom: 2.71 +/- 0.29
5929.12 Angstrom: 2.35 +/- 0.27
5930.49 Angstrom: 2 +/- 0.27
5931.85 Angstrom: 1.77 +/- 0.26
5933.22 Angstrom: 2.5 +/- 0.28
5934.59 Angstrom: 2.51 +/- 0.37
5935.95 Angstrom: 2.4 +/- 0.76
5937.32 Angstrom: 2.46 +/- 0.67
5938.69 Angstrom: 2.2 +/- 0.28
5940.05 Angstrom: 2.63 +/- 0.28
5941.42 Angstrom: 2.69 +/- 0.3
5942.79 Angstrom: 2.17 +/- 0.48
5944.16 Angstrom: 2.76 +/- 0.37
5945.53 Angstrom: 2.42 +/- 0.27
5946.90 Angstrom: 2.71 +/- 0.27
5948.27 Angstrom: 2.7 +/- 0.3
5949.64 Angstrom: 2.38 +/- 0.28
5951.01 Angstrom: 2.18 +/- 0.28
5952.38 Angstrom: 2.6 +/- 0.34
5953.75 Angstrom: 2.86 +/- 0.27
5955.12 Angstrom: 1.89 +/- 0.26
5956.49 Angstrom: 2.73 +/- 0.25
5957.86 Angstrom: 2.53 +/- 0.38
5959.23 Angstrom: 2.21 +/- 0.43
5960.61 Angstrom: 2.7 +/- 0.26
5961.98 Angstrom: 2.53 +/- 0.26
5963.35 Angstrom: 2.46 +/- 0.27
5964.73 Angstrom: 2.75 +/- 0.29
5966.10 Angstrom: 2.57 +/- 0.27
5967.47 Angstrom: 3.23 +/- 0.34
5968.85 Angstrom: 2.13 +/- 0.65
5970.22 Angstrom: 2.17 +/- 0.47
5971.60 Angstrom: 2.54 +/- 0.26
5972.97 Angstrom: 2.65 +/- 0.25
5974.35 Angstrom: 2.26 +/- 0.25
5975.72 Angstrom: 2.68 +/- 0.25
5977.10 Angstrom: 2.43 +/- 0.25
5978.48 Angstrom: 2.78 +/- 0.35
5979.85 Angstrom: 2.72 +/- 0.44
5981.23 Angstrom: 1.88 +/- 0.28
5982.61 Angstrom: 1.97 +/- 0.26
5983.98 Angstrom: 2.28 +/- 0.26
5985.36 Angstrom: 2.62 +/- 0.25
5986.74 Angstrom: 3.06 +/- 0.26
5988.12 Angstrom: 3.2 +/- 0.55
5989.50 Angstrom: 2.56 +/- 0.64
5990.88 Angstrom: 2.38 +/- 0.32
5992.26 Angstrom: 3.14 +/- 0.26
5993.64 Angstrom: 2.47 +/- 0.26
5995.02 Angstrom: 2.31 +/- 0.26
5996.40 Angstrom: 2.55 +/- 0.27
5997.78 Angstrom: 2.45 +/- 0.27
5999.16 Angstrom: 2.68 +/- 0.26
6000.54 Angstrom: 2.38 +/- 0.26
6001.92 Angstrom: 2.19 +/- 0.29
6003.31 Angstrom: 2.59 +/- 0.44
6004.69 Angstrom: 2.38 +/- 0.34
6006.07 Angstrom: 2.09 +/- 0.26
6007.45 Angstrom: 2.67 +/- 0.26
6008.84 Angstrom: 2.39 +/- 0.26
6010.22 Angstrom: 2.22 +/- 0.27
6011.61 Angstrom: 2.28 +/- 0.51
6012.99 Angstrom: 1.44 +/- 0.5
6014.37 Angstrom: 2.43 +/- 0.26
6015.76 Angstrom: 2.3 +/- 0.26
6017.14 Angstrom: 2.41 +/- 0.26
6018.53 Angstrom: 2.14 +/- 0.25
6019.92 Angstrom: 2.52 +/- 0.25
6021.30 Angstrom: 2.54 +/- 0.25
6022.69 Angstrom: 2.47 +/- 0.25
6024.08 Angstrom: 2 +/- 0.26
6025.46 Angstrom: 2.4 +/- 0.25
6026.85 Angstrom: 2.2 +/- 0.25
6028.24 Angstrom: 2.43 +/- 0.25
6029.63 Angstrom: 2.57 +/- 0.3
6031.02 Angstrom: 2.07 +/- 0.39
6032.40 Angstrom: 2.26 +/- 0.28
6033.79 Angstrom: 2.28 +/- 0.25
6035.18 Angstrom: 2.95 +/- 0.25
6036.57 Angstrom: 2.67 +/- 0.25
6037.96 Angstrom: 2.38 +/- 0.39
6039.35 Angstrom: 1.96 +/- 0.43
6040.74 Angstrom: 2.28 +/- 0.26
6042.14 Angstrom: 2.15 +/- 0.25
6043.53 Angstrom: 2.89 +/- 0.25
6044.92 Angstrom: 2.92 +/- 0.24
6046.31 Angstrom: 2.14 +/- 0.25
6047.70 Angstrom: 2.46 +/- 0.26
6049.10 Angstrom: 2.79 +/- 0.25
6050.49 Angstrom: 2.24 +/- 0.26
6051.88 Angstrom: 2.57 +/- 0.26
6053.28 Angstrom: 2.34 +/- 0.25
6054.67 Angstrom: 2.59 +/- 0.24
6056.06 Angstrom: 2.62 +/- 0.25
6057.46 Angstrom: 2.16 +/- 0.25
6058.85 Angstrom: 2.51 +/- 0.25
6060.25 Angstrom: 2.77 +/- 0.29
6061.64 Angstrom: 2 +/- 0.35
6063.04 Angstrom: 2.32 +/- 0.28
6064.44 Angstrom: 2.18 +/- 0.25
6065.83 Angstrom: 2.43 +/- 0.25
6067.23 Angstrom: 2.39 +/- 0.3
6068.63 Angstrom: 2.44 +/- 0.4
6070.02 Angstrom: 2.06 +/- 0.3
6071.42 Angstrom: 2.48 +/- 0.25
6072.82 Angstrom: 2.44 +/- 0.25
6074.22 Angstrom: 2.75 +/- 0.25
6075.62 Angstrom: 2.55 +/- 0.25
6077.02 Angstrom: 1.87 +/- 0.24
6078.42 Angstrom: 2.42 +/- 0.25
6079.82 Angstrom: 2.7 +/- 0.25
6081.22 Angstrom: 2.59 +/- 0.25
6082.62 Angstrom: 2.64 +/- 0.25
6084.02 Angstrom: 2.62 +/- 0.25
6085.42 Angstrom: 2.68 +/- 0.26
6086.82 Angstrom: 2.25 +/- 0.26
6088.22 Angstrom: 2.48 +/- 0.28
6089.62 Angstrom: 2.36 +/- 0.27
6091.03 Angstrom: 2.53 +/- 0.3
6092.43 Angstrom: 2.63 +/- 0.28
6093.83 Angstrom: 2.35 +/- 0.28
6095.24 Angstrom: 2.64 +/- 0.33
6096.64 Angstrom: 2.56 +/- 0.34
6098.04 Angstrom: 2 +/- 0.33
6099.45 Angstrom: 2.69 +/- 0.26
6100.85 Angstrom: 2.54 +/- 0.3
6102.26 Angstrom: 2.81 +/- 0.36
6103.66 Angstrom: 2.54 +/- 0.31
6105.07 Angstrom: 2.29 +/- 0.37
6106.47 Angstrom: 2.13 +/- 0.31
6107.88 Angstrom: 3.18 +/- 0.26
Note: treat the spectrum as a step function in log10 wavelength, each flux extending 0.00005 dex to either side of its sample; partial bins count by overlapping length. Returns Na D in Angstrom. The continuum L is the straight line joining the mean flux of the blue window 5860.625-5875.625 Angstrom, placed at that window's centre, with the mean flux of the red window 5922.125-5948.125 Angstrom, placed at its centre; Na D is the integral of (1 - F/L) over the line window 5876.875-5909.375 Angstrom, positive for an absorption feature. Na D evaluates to 0.7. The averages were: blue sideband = 2.37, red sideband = 2.42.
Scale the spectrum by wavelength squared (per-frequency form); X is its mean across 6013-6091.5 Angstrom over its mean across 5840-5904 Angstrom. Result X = 1.07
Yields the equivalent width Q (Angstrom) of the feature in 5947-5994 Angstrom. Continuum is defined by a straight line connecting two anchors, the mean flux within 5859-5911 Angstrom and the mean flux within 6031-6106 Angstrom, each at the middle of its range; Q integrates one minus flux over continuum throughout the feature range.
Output -2.5 Angstrom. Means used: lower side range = 2.38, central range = 2.54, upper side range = 2.45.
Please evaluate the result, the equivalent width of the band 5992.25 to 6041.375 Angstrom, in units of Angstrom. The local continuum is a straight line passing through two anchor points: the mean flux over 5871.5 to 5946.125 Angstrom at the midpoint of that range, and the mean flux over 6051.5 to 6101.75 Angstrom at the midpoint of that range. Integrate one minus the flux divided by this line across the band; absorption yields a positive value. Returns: 1.4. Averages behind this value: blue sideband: 2.4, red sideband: 2.45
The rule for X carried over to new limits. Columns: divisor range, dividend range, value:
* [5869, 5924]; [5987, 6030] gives 1.05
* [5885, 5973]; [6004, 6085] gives 1.03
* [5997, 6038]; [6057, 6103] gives 1.06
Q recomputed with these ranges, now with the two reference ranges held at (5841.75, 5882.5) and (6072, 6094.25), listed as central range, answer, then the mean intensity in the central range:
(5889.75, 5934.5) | 2.32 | 2.34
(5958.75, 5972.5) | -0.34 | 2.54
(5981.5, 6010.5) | -0.22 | 2.5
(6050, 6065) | 0.57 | 2.39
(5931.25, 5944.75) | 0.33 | 2.41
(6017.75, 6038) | 0.75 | 2.39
